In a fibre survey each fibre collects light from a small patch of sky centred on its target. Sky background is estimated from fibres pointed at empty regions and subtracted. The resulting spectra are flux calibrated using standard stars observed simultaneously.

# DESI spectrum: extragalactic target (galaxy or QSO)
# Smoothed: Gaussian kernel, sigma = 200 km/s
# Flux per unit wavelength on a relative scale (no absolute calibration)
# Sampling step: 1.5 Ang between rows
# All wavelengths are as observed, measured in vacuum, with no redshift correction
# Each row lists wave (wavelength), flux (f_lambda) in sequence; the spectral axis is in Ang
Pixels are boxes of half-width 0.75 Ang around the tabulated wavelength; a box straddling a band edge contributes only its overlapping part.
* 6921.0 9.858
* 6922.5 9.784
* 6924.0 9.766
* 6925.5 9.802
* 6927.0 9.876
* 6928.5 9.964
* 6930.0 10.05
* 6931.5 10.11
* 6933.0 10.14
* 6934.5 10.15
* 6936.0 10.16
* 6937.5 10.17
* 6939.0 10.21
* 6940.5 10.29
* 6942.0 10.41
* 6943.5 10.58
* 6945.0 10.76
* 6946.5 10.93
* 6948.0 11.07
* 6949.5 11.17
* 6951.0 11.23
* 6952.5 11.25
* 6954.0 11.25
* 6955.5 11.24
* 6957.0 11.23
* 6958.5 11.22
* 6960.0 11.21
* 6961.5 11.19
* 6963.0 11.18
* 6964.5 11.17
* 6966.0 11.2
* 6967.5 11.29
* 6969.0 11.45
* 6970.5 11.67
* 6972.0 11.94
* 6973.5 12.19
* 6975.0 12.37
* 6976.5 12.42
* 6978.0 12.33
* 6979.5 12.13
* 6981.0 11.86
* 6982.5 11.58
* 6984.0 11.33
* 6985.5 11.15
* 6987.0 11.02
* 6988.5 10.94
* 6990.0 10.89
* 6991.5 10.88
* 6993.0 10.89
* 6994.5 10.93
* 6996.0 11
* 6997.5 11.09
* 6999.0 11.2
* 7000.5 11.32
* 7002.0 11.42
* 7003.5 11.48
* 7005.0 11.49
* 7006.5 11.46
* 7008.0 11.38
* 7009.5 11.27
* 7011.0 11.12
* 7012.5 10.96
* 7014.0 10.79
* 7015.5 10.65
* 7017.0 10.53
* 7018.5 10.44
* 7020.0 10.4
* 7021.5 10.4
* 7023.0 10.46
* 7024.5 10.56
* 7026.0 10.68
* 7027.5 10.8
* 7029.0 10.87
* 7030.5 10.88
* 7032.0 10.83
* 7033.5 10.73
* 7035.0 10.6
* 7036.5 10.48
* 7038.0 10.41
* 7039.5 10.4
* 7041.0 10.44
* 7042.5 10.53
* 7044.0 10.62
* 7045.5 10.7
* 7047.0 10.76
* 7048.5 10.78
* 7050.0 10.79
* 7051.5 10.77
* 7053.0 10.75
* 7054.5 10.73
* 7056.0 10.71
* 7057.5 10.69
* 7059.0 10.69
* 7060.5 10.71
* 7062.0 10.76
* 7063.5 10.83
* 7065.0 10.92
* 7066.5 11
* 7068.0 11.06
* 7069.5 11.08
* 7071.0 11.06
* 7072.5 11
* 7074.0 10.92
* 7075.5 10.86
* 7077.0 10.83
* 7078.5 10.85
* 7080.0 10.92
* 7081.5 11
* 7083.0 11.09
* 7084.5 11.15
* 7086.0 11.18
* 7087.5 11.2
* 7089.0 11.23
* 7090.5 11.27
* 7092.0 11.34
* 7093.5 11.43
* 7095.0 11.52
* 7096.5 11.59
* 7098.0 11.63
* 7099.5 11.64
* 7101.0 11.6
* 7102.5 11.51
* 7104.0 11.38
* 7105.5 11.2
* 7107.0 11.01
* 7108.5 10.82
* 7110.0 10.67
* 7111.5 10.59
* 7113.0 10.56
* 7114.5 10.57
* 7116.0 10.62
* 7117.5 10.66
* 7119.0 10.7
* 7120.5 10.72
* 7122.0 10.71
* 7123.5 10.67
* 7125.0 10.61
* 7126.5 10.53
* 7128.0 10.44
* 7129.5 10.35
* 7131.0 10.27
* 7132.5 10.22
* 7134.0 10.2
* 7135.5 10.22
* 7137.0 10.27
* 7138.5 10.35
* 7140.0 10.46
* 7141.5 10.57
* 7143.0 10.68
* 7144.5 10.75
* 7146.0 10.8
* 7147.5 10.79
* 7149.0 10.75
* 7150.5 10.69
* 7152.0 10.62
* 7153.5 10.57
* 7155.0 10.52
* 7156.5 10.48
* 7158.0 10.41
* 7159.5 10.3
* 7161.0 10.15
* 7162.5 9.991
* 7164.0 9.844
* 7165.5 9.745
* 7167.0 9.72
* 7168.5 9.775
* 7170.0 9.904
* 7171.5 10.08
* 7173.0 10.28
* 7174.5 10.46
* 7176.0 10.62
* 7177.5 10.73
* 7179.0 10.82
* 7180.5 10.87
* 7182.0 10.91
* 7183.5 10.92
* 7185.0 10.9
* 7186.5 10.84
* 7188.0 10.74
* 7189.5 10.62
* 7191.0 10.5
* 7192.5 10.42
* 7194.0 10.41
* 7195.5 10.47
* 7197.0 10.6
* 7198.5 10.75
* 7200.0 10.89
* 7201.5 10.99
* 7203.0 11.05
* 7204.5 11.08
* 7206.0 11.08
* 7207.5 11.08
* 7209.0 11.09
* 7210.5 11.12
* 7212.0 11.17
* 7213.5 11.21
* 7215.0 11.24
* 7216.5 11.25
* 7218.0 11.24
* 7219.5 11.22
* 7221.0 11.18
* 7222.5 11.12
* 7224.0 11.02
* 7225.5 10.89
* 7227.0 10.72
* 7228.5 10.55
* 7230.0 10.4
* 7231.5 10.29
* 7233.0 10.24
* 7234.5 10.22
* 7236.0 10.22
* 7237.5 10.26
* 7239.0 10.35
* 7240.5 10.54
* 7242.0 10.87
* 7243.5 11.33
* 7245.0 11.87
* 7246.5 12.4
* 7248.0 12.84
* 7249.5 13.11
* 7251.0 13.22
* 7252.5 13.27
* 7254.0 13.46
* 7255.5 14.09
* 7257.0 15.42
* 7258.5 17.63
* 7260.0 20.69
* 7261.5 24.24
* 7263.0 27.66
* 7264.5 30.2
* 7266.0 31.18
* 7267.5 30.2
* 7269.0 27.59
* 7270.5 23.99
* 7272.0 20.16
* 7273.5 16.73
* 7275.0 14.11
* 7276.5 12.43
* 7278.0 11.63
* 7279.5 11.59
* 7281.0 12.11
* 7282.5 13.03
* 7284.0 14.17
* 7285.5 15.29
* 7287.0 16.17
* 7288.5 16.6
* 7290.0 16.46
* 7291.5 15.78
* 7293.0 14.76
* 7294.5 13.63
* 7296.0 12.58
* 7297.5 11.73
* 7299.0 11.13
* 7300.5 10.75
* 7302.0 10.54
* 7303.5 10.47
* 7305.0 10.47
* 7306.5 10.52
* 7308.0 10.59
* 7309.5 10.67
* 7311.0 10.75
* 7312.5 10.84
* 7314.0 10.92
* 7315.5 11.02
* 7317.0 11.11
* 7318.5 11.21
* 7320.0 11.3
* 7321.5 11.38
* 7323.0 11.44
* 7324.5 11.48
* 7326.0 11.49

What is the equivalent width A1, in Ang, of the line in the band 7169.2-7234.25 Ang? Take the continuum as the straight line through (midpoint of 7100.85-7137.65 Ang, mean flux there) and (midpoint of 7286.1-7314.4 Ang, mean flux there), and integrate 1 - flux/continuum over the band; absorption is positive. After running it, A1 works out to 3.9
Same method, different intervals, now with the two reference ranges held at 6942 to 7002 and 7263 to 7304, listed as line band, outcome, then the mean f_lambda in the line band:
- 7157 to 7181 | 7.3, 10.2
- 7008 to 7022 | 1.5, 10.8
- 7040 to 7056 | 2.5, 10.7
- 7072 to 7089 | 2.8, 11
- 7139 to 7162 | 6.1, 10.6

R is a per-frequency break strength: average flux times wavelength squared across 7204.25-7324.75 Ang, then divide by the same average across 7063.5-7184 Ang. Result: 1.32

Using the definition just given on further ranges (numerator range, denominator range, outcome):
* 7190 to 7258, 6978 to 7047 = 1.10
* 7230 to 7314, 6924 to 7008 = 1.45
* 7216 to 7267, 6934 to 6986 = 1.36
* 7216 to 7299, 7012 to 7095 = 1.45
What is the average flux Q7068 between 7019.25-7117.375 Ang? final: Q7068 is 10.9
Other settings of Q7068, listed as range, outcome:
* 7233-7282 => 16.3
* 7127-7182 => 10.4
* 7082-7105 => 11.4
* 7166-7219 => 10.7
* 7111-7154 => 10.5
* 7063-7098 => 11.1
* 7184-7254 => 11.1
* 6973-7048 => 11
